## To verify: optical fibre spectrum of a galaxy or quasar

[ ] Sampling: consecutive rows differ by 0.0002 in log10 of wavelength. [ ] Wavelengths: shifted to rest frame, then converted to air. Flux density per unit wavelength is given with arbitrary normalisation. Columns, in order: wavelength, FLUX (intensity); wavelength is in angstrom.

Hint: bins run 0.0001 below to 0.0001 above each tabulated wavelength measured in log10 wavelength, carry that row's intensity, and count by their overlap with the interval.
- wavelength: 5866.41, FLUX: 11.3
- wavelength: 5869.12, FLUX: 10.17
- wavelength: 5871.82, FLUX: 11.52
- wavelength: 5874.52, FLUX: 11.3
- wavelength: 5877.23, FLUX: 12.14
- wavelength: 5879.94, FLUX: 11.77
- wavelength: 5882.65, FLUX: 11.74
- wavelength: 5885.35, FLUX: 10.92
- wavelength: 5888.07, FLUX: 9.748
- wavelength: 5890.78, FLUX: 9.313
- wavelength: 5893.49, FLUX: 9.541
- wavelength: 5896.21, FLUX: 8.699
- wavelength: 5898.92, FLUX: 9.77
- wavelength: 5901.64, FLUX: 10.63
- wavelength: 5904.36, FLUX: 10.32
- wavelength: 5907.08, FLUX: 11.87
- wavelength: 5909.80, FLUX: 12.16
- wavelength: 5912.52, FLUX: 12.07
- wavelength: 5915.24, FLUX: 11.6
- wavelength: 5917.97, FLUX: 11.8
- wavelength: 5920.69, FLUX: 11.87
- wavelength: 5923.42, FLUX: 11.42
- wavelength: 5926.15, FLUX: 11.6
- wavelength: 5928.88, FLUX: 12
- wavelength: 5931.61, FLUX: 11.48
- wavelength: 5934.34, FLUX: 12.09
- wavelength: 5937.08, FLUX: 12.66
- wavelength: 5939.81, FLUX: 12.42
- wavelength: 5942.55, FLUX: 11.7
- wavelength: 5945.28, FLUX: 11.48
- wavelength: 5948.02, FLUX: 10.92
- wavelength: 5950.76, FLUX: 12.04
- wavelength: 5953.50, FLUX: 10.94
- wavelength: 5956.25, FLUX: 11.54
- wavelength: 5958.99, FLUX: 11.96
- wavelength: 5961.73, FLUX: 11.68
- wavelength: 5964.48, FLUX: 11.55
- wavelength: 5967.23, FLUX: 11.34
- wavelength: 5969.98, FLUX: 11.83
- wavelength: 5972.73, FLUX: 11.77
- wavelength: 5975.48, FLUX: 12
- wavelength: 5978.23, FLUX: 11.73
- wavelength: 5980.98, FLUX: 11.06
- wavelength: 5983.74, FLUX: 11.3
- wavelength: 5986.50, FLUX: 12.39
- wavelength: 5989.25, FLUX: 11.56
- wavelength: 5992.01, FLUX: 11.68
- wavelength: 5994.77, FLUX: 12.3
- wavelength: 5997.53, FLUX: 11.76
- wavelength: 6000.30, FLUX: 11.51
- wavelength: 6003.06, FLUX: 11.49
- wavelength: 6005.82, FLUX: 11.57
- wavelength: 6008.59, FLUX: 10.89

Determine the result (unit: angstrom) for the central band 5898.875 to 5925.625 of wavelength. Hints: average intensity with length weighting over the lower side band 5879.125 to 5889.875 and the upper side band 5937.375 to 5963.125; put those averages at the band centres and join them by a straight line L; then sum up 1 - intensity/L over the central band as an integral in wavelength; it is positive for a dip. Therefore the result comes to -0.4 angstrom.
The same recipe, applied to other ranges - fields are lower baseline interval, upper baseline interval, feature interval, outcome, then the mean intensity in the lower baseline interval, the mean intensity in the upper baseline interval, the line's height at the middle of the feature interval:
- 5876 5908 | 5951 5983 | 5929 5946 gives -1.26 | 10.5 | 11.6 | 11.2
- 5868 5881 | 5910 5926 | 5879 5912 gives 2.89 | 11.4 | 11.8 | 11.6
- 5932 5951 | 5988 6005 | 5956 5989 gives 0.29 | 11.9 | 11.7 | 11.8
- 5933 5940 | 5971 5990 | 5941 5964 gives 1.12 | 12.4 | 11.7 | 12.1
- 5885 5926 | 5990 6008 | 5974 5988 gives -0.23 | 10.8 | 11.7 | 11.5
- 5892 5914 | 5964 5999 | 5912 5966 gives -2.96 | 10.6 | 11.7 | 11.1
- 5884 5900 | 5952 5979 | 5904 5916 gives -1.85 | 9.66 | 11.6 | 10.1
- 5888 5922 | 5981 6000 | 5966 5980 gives -0.20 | 10.8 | 11.8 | 11.6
